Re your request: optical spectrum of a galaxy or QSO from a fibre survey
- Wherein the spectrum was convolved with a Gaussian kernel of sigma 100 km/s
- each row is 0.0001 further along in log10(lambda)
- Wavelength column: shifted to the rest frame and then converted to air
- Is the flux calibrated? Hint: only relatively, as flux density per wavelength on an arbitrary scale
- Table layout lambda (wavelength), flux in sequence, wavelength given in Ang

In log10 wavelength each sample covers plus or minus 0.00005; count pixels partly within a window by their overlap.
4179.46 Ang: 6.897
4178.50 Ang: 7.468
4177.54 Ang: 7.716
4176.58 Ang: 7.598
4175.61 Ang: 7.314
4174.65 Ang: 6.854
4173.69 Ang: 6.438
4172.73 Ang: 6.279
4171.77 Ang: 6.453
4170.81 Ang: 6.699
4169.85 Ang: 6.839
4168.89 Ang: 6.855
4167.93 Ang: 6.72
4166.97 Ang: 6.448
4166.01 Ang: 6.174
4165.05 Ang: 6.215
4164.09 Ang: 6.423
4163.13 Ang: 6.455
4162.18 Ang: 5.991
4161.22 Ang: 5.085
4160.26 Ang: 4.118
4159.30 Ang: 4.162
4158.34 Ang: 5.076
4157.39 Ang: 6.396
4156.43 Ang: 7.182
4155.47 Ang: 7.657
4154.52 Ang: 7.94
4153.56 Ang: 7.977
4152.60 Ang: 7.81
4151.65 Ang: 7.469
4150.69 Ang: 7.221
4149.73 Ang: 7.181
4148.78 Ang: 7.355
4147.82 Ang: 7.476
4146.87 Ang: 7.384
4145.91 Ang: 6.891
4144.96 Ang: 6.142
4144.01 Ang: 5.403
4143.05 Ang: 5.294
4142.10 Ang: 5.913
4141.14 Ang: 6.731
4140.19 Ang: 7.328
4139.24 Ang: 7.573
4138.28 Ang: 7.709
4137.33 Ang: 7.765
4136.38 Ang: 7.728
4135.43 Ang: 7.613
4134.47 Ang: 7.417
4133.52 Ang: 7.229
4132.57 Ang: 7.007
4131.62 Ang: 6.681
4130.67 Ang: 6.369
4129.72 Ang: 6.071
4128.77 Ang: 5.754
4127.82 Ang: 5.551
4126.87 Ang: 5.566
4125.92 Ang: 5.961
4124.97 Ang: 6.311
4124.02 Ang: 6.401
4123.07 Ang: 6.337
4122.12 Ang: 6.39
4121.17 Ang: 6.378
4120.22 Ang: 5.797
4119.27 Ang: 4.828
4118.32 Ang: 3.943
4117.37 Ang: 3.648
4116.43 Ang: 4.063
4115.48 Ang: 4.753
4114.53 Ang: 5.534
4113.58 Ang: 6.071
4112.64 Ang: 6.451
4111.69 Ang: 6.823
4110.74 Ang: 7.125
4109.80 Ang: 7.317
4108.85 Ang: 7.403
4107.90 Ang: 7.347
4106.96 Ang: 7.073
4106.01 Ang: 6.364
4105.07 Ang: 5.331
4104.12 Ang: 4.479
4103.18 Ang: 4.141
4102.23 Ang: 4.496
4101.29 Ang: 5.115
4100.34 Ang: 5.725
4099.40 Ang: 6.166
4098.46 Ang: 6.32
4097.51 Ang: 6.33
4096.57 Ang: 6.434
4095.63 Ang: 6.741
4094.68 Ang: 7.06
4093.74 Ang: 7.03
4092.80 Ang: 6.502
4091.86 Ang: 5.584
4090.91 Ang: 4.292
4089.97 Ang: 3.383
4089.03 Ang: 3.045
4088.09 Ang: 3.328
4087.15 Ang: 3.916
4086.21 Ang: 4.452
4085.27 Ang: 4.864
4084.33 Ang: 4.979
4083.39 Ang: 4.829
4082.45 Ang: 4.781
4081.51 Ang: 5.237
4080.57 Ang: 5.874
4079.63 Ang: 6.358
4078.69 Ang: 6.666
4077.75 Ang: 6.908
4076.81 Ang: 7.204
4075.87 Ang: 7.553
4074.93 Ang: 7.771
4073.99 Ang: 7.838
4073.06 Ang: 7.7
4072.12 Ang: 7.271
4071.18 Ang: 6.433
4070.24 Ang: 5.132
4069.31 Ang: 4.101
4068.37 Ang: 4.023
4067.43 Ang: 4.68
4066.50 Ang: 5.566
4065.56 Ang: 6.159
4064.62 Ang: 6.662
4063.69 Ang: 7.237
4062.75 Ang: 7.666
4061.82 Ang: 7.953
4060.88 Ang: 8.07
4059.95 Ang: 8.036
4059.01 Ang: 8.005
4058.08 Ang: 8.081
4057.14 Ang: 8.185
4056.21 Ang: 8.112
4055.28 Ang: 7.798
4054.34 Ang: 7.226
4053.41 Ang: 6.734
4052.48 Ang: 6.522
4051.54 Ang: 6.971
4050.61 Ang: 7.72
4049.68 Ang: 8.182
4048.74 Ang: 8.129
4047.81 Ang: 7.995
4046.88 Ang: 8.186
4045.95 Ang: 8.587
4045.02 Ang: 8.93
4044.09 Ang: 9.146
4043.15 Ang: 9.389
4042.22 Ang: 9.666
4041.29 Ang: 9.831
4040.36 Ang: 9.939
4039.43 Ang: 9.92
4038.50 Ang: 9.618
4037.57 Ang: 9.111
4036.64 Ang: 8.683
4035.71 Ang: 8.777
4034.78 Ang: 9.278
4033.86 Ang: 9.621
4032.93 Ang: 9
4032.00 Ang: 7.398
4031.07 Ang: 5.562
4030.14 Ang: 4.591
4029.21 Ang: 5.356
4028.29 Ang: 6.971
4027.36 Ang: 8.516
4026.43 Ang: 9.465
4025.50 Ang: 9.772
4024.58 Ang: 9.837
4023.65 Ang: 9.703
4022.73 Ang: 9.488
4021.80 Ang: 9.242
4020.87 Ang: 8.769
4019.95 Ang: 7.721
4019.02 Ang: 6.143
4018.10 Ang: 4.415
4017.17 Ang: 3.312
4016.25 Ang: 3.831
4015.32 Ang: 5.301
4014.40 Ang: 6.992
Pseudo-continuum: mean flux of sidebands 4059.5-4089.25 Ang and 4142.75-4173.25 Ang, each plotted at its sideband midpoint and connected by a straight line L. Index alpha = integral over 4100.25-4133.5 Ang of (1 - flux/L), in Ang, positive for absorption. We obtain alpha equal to 2.22 Ang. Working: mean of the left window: 6.03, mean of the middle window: 5.87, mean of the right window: 6.53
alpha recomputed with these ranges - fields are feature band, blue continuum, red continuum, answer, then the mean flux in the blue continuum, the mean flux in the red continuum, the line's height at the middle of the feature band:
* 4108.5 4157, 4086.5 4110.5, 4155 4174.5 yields -5.0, 5.65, 6.19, 5.93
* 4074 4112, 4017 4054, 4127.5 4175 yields 8.2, 8.19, 6.65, 7.43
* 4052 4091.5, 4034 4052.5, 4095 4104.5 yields 5.8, 8.8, 5.63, 7.2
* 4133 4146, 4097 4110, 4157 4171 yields -2.1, 5.94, 5.96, 5.95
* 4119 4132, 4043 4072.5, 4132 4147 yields 1.8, 7.25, 6.93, 6.99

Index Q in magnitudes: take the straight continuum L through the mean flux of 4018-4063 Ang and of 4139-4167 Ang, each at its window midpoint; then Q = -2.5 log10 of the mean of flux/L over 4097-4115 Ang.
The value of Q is 0.19 mag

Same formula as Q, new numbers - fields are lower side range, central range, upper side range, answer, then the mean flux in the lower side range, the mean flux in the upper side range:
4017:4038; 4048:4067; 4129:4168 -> 0.02 mag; 7.92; 6.7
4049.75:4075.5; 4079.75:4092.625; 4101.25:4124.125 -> 0.36 mag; 6.97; 5.74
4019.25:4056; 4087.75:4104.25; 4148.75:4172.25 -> 0.36 mag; 8.38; 6.54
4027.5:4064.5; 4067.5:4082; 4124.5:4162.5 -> 0.20 mag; 8.1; 6.64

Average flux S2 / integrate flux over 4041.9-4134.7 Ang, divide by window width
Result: 6.36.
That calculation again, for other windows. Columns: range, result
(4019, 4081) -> 7.75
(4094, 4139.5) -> 6.18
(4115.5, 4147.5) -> 6.26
